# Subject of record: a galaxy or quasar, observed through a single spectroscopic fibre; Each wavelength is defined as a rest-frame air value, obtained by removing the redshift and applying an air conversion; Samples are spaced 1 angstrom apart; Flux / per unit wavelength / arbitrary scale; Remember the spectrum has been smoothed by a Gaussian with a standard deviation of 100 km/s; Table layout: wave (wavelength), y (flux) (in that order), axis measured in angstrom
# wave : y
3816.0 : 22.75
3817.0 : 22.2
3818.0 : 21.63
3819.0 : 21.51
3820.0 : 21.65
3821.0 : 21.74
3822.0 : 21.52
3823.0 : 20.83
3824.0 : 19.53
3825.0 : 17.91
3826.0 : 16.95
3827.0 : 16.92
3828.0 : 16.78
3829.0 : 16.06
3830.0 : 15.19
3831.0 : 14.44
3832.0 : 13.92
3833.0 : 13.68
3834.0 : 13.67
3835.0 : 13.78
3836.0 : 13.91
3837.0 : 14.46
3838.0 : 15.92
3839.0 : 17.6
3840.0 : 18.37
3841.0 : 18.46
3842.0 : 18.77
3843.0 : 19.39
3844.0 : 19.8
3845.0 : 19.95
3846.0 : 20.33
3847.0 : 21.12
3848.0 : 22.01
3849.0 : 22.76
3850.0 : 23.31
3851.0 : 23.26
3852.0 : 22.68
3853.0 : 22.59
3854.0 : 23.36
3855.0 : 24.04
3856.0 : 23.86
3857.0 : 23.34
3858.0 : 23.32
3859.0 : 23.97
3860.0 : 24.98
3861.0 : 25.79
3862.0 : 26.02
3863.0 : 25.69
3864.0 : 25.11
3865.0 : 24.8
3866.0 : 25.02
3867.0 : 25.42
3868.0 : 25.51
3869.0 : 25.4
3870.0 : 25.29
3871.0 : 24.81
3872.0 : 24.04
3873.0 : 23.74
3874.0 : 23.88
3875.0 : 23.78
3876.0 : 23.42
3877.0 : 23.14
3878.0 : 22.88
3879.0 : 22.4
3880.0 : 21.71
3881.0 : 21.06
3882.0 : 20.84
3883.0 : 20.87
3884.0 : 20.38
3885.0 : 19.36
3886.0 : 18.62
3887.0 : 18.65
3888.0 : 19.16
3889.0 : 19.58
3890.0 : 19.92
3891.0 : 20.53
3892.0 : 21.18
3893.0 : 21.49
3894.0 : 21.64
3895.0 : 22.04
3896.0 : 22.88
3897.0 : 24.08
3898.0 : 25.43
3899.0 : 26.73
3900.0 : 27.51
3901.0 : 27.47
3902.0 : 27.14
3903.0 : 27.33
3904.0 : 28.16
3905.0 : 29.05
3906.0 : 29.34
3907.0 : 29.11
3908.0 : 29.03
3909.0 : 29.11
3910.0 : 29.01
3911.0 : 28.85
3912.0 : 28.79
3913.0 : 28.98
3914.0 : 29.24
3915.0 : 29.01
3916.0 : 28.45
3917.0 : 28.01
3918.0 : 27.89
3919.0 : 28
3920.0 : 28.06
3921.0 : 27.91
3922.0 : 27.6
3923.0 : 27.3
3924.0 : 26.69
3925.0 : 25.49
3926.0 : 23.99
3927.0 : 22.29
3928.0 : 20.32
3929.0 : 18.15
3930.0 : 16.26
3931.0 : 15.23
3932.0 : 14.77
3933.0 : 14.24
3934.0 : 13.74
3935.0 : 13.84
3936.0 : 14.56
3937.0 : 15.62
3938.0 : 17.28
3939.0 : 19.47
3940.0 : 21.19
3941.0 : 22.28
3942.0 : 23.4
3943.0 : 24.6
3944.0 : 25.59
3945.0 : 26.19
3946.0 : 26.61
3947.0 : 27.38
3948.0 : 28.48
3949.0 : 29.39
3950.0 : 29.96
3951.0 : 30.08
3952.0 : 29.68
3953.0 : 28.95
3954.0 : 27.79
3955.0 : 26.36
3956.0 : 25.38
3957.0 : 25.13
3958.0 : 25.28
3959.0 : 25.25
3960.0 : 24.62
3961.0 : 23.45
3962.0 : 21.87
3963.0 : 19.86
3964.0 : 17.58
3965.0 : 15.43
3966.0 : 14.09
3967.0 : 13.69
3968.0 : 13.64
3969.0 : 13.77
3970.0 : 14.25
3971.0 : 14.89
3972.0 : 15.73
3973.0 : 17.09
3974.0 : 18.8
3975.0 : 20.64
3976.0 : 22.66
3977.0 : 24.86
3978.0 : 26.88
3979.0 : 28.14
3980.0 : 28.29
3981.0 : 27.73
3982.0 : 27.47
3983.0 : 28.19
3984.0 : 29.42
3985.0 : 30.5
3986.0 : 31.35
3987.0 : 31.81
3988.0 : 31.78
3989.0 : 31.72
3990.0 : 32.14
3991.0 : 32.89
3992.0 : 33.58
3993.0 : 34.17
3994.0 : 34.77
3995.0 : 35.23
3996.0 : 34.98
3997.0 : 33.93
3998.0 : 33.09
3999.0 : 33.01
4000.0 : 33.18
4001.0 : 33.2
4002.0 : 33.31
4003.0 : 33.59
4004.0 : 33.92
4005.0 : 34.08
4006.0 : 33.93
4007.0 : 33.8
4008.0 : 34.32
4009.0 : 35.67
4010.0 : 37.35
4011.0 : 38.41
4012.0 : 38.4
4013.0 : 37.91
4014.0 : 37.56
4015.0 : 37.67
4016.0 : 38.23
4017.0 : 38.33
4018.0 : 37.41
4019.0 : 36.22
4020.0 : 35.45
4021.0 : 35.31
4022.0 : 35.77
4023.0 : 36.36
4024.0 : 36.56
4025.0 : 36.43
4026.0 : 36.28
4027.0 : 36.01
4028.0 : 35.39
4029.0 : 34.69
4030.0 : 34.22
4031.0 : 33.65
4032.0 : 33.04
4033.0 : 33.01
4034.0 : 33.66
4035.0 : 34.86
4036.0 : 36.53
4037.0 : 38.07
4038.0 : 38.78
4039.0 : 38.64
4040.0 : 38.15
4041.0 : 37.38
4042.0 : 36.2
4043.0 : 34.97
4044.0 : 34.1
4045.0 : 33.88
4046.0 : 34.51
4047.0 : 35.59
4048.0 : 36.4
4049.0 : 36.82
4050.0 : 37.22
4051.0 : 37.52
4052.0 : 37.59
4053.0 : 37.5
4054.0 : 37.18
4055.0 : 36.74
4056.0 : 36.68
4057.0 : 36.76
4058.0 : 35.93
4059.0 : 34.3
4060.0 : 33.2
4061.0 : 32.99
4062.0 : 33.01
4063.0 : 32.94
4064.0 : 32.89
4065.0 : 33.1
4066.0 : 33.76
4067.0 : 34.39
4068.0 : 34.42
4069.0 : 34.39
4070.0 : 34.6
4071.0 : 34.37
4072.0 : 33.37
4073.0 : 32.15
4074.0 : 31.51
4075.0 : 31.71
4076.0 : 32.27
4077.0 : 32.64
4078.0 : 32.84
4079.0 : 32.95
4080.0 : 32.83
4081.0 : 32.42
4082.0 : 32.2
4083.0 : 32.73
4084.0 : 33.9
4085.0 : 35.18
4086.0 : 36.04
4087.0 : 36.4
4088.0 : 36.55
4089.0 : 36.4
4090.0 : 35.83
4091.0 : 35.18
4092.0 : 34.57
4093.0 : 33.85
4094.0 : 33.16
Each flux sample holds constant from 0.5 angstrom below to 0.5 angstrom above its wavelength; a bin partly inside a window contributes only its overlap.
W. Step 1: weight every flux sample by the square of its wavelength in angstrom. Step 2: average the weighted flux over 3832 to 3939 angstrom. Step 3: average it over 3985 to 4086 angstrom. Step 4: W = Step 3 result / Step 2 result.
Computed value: 1.66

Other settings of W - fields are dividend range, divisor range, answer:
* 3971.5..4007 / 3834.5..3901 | 1.44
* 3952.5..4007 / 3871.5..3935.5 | 1.17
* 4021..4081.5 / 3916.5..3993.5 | 1.54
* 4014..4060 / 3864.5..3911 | 1.62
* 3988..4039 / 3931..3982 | 1.66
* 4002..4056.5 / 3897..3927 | 1.38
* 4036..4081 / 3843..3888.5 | 1.68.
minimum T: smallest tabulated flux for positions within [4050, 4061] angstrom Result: 32.99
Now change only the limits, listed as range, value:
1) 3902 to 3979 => 13.64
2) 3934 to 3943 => 13.74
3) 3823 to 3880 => 13.67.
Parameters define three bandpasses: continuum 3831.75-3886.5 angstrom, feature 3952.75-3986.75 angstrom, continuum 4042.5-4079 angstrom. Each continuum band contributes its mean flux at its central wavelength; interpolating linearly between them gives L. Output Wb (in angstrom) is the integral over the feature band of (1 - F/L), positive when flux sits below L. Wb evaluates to 7.2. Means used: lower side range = 21.6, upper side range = 34.5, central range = 22.6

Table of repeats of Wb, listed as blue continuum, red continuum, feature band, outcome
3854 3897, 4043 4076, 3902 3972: 8.1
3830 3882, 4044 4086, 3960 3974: 5.6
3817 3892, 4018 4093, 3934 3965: 4.5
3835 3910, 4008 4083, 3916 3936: 3.4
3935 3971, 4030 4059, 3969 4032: -4.7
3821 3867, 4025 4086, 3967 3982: 4.5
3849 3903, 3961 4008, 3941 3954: -0.8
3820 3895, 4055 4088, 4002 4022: -3.9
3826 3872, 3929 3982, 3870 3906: -3.5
